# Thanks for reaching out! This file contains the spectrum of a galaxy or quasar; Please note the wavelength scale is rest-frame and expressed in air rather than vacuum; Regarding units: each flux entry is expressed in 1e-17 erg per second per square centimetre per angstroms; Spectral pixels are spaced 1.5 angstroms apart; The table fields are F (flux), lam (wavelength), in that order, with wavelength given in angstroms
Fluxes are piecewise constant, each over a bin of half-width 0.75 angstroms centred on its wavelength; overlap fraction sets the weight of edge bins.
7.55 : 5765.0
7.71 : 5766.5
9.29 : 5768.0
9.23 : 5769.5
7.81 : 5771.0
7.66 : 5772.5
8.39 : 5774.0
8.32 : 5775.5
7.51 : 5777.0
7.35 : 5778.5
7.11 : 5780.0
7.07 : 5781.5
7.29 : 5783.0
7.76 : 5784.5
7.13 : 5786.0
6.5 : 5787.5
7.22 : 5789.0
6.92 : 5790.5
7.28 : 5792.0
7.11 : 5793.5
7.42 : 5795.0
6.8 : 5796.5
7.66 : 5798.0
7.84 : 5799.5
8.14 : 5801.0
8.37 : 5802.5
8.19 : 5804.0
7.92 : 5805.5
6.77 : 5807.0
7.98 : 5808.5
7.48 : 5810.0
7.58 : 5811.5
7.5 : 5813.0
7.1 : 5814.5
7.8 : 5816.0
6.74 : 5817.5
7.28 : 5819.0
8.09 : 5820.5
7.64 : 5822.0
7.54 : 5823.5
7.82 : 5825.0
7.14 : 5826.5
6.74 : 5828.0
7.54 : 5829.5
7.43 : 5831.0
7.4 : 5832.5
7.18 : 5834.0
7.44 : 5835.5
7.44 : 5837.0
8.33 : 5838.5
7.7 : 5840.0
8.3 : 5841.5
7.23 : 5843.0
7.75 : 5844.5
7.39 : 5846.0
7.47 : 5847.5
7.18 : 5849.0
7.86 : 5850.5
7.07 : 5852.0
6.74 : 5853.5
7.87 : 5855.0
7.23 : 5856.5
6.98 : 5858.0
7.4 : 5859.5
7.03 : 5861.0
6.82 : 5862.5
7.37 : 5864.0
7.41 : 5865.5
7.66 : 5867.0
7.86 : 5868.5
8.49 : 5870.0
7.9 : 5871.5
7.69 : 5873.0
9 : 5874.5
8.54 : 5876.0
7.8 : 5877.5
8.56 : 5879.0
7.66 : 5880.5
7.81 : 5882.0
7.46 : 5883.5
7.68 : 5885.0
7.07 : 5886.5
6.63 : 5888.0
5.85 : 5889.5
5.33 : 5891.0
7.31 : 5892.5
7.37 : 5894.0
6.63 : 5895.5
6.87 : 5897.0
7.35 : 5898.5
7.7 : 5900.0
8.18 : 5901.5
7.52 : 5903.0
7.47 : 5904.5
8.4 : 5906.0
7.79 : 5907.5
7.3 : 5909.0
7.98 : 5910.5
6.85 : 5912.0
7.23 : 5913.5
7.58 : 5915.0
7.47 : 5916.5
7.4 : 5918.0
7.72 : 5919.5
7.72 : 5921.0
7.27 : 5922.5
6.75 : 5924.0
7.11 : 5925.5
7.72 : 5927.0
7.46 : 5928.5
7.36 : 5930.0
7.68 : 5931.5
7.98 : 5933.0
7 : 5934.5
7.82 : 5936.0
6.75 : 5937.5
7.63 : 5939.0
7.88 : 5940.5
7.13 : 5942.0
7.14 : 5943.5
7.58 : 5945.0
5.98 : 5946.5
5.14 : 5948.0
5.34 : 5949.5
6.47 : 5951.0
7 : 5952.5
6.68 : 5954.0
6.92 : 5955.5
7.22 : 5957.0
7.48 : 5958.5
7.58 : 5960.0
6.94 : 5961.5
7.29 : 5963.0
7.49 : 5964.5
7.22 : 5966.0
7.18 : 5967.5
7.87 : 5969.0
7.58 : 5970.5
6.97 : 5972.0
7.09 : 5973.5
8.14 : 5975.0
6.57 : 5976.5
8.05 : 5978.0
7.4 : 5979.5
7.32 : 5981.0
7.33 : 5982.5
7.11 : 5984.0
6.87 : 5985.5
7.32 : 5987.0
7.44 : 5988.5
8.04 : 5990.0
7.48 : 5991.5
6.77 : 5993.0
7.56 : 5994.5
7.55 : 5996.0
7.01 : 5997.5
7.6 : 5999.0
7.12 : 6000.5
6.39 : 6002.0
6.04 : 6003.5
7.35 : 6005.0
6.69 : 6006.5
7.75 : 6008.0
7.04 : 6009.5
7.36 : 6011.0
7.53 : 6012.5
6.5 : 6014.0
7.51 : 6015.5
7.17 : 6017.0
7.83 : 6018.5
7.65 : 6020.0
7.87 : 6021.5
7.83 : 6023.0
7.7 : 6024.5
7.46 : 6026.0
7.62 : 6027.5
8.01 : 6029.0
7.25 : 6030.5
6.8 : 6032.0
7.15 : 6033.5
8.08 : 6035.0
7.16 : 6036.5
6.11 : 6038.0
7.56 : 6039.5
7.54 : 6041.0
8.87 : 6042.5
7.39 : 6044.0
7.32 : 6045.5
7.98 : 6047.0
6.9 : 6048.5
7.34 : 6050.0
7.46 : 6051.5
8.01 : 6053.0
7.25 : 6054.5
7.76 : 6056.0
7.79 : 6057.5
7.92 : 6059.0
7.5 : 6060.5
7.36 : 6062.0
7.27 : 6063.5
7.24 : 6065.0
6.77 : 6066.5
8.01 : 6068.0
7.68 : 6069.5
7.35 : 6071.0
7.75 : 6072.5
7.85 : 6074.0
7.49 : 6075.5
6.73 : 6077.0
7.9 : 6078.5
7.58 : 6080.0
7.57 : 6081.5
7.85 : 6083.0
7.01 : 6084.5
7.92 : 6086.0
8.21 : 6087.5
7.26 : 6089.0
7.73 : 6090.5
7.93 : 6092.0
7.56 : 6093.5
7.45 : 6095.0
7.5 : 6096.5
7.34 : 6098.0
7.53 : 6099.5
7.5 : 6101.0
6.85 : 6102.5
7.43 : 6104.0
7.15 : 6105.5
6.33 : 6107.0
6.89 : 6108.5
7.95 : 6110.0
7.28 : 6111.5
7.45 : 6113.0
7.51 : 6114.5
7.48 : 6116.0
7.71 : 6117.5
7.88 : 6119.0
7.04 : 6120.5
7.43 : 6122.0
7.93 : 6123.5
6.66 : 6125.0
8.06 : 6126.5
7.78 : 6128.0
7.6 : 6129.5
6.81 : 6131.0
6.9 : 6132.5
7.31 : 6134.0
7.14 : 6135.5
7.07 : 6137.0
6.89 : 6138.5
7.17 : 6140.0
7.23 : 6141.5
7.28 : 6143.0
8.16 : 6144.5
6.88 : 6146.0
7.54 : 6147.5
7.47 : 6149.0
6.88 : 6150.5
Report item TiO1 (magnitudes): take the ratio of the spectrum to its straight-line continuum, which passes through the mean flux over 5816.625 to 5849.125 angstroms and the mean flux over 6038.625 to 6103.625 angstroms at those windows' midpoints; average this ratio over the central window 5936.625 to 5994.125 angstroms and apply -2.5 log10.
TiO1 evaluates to 0.06 mag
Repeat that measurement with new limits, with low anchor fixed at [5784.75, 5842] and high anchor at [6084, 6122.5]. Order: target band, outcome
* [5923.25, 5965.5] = 0.056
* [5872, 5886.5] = -0.070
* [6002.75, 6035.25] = 0.013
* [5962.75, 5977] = 0.015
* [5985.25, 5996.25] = 0.009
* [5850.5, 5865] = 0.040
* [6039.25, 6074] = -0.018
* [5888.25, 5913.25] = 0.035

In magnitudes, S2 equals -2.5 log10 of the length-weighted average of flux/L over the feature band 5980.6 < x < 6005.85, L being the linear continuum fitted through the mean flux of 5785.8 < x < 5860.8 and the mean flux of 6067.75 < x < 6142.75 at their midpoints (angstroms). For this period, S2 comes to 0.04 mag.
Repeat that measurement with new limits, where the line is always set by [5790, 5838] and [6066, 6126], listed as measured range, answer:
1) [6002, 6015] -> 0.070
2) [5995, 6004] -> 0.072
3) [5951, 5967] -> 0.049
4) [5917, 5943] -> 0.007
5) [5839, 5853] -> -0.010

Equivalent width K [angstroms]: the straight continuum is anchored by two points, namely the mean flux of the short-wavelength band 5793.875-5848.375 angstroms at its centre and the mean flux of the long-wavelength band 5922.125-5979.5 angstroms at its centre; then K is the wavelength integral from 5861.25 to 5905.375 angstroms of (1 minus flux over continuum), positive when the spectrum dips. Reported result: -0.6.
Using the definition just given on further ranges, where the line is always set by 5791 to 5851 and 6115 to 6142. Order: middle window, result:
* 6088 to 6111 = 0.0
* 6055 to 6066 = -0.2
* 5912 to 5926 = 0.3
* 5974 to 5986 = 0.1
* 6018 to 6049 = -0.5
